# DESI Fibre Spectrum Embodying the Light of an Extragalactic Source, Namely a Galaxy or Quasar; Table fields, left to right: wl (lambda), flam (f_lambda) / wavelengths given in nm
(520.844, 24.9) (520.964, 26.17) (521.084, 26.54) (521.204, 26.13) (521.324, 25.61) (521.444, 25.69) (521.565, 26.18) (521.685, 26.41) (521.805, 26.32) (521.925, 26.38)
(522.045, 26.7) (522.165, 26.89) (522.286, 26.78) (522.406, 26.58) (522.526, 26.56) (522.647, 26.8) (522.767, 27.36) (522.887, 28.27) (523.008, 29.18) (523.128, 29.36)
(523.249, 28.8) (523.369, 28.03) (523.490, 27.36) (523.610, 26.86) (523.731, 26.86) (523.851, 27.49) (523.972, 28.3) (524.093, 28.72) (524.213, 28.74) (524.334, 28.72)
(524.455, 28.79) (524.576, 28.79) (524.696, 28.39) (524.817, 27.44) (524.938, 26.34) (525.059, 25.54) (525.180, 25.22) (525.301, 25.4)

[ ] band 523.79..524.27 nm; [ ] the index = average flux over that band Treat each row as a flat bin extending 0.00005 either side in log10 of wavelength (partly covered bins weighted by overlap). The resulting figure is 28.3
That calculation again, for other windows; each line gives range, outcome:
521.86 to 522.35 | 26.7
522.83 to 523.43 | 28.7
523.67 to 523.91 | 27.2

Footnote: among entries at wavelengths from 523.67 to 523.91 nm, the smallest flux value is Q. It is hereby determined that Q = 26.86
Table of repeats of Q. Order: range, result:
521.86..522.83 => 26.38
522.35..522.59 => 26.56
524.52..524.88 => 27.44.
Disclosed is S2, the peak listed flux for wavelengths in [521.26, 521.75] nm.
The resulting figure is 26.41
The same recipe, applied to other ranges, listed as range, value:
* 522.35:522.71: 26.8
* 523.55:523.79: 26.86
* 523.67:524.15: 28.72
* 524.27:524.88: 28.79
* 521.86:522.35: 26.89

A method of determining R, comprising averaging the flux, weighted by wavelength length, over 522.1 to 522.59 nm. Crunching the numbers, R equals 26.7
